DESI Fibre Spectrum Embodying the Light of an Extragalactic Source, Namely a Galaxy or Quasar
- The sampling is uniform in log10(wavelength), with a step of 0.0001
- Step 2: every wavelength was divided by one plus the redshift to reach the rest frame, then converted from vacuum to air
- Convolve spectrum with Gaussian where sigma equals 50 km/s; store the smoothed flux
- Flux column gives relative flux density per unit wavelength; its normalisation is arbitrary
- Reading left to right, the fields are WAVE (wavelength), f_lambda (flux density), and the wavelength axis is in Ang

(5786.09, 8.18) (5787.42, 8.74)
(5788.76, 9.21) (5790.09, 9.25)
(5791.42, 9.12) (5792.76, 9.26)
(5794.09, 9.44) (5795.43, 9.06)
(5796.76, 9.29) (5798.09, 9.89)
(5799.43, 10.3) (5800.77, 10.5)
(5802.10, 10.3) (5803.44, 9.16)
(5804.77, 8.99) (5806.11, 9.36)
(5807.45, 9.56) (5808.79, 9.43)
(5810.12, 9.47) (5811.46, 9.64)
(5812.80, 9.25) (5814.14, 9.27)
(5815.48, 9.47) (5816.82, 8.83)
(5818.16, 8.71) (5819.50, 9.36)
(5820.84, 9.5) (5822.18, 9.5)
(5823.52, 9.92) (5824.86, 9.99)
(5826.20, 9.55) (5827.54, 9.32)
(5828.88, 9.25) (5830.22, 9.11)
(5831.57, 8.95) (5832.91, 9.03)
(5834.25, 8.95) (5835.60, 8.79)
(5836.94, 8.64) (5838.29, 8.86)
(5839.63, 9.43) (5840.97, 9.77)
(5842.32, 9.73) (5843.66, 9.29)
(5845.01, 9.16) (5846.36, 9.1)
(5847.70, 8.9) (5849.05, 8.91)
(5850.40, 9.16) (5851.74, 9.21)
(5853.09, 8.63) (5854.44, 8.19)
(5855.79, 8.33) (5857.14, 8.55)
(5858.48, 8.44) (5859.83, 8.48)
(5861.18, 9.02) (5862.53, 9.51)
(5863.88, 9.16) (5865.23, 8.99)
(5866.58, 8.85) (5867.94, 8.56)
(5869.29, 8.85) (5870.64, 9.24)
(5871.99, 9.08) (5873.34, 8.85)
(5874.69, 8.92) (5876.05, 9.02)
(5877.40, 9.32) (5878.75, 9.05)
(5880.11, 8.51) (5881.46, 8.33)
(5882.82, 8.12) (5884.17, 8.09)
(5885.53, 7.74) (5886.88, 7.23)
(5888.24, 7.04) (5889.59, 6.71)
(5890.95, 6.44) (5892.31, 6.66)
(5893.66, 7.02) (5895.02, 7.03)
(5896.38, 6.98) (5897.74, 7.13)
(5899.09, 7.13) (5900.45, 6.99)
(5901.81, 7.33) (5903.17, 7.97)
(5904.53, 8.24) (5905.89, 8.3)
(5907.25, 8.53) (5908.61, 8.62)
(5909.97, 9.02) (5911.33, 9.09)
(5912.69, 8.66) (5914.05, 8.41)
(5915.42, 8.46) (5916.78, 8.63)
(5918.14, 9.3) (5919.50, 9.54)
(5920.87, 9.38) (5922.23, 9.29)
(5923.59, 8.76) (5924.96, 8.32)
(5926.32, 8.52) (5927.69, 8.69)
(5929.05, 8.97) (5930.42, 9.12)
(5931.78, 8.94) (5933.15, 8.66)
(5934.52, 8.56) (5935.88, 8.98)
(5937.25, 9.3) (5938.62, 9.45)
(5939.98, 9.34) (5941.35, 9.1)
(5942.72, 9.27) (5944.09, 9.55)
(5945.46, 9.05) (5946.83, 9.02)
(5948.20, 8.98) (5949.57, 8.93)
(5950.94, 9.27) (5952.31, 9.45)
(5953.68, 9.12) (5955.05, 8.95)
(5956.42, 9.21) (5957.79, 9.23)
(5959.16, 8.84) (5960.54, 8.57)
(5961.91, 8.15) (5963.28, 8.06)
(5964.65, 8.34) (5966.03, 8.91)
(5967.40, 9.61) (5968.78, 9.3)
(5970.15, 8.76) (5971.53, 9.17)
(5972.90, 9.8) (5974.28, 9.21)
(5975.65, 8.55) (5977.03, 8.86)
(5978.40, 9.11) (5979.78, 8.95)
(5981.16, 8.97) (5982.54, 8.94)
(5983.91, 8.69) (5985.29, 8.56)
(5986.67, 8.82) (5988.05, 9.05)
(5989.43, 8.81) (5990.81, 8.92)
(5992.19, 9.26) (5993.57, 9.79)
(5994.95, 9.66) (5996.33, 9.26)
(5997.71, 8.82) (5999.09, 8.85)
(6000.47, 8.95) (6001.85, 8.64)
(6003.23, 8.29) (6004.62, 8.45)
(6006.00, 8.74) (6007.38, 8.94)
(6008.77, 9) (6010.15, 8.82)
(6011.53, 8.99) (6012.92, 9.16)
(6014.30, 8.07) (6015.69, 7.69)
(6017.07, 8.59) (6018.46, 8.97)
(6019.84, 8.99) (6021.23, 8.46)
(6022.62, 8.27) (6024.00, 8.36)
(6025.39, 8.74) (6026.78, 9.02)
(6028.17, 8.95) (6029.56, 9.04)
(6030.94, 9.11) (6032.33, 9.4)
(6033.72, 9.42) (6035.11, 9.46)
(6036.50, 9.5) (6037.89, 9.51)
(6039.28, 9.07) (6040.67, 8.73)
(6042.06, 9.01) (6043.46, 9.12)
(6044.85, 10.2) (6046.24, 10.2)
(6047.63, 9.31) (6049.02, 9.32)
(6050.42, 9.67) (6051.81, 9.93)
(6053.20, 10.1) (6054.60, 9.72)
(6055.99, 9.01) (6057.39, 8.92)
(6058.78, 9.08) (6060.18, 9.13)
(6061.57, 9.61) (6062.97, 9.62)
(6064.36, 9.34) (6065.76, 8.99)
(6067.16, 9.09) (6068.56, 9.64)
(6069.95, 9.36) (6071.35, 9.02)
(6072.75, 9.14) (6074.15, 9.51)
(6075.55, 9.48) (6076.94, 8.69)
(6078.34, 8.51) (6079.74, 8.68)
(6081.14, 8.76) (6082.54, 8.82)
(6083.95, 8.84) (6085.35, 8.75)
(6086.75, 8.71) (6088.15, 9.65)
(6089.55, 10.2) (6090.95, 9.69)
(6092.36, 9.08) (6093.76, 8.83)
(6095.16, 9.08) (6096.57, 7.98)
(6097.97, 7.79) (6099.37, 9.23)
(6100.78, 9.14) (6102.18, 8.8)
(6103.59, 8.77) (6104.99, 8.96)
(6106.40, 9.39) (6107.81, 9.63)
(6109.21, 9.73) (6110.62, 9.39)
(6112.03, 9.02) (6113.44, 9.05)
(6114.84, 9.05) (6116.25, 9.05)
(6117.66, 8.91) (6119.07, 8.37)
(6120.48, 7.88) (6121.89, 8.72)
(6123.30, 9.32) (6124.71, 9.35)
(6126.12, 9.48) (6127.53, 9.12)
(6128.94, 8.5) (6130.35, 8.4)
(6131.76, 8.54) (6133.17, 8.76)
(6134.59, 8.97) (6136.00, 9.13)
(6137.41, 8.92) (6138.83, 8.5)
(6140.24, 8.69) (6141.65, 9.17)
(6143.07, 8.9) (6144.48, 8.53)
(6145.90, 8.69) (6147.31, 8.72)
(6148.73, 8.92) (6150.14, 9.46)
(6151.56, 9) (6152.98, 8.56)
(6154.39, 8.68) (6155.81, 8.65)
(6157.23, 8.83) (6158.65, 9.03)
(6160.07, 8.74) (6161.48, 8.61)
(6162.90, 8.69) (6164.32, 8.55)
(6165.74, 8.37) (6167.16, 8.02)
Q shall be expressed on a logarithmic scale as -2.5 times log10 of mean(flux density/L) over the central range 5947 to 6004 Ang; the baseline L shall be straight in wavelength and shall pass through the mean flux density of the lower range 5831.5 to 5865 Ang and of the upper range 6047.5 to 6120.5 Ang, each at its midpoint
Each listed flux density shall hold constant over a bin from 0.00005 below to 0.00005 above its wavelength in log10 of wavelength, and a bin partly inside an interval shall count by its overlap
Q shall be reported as 0.01 mag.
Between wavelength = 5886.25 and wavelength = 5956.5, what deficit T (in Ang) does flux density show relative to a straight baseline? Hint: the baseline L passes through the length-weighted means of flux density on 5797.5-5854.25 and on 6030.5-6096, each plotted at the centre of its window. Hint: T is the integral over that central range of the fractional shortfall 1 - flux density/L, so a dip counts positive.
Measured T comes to 6.3 Ang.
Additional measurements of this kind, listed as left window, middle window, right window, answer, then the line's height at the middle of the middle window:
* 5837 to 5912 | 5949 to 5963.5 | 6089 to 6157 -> -0.6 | 8.58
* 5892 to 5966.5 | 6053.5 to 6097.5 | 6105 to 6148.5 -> -1.4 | 8.85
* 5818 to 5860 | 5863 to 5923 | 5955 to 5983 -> 5.0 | 9.03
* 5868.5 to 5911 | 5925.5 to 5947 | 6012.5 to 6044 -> -1.9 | 8.3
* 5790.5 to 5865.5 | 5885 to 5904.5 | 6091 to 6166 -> 4.3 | 9.15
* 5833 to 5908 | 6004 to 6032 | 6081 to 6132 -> 0.1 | 8.77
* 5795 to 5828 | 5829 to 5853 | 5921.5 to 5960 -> 0.7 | 9.4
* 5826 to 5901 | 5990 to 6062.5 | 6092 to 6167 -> -3.0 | 8.72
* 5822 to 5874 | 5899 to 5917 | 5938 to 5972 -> 1.5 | 9.04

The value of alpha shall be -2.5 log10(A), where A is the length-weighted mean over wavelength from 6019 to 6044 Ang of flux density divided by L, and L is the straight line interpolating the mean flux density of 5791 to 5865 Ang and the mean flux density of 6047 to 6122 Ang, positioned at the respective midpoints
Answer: 0.02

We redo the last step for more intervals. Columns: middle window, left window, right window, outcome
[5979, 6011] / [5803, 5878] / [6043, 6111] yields 0.03 mag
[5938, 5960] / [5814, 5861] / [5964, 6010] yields -0.02 mag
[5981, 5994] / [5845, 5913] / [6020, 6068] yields 0.00 mag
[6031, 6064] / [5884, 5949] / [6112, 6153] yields -0.09 mag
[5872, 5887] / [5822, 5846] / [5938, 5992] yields 0.08 mag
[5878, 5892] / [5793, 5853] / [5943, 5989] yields 0.19 mag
